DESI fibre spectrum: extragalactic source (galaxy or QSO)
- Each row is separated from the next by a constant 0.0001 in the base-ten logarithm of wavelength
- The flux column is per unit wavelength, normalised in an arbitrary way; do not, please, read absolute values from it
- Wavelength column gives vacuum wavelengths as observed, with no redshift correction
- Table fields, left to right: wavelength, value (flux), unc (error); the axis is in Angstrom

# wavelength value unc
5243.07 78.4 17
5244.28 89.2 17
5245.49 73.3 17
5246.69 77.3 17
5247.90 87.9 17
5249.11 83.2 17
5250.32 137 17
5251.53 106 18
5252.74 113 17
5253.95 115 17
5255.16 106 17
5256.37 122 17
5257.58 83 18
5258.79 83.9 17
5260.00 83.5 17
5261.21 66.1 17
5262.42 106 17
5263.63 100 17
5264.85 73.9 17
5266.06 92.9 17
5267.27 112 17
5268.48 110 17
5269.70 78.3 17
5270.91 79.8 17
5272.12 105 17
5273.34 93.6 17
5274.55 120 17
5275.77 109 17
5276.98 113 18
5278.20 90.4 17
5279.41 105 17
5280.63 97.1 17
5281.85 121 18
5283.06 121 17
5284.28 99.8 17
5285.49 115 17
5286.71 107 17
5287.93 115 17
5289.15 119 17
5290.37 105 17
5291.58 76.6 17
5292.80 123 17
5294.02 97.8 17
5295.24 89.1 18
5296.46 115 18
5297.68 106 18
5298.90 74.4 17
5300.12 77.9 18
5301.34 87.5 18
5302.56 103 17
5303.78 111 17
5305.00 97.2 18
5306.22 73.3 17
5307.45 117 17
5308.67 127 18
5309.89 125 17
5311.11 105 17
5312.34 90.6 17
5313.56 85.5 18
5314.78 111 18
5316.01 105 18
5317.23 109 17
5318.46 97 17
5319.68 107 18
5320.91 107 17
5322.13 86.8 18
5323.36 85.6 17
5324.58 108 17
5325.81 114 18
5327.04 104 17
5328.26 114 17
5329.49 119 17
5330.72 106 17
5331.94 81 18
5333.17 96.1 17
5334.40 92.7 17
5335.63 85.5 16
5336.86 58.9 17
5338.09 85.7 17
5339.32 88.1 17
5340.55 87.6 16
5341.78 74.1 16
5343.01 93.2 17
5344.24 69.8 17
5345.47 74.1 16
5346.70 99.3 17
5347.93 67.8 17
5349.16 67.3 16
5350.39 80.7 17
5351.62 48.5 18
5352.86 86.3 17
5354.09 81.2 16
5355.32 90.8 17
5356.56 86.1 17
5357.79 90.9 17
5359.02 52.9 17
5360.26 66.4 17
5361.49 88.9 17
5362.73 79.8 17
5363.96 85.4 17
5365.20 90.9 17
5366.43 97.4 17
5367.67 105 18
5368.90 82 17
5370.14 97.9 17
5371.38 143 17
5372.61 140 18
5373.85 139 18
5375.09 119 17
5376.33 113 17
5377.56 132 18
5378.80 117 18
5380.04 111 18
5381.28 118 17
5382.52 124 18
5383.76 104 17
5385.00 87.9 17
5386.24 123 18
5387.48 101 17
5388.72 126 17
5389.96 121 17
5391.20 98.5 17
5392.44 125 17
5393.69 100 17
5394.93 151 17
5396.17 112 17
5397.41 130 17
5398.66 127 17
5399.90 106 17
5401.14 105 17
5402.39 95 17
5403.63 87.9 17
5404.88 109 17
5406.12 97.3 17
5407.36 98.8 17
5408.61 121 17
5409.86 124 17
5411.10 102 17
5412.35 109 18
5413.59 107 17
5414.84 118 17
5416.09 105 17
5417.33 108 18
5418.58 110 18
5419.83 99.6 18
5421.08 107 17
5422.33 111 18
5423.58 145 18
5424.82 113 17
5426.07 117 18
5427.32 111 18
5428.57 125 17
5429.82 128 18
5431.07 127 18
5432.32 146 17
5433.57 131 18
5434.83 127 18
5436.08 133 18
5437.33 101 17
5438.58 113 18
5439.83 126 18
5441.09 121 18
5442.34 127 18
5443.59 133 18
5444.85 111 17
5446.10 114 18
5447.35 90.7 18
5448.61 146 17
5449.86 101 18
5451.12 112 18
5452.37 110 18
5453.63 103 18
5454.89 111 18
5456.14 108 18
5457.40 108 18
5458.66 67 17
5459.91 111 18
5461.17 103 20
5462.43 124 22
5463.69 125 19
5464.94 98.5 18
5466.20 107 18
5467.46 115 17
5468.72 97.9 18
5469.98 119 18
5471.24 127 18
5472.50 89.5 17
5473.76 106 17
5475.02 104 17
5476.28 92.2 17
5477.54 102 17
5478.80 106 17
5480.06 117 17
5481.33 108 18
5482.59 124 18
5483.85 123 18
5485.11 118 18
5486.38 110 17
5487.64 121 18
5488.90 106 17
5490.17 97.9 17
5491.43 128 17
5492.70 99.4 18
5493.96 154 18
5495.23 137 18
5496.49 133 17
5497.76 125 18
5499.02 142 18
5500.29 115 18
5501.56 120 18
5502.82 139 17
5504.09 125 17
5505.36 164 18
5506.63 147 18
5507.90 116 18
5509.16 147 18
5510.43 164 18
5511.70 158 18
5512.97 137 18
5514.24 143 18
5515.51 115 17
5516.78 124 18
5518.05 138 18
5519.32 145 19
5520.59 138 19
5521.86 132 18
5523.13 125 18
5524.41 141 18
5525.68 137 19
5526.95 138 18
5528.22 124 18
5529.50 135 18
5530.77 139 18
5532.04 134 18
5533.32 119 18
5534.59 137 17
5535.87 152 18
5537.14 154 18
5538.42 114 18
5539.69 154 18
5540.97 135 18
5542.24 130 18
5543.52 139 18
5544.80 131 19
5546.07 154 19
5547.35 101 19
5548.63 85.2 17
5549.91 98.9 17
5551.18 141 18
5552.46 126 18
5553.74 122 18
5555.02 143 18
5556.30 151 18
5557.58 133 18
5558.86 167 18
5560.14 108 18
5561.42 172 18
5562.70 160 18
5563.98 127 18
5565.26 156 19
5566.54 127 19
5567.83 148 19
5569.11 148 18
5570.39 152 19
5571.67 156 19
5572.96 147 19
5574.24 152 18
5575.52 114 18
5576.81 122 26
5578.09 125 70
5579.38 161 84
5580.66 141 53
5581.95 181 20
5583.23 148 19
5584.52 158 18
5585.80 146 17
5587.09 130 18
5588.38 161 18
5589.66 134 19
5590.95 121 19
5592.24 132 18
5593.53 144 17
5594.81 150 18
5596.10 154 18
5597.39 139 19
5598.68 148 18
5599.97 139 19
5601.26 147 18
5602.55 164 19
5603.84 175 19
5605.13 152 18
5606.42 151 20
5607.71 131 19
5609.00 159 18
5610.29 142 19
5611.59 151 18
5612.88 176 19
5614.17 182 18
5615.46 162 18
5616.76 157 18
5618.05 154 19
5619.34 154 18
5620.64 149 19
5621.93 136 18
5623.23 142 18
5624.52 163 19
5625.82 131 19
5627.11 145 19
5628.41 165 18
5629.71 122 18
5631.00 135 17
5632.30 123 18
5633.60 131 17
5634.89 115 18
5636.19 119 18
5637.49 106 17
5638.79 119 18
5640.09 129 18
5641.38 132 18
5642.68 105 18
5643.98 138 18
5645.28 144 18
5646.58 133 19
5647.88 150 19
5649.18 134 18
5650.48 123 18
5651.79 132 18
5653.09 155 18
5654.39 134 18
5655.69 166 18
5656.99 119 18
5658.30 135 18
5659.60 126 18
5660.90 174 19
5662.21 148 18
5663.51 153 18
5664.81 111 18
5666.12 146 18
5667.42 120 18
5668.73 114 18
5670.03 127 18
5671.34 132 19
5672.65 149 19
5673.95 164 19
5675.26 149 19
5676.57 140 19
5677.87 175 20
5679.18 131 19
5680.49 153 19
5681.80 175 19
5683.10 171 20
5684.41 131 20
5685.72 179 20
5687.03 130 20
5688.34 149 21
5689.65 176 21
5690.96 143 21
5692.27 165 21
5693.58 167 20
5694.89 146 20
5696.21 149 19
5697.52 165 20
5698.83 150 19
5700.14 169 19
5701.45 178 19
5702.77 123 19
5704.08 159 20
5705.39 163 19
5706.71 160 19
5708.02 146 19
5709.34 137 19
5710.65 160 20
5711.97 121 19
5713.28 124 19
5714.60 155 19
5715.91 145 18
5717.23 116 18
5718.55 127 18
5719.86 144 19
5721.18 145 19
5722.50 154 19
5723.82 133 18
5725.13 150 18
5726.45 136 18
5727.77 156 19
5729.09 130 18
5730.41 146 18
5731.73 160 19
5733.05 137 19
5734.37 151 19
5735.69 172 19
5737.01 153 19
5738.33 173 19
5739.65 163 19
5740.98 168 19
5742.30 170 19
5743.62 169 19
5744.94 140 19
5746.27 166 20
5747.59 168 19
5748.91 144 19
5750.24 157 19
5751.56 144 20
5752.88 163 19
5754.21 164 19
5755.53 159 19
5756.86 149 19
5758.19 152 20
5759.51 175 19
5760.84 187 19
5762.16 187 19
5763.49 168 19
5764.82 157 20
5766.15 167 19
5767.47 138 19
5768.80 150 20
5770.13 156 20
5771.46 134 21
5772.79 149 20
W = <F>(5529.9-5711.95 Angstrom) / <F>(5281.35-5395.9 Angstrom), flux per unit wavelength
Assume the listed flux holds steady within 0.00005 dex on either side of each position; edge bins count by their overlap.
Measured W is 1.4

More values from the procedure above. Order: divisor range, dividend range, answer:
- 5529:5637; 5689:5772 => 1.08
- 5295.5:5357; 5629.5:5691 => 1.49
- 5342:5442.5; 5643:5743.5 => 1.38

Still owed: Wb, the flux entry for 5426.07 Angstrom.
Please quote 117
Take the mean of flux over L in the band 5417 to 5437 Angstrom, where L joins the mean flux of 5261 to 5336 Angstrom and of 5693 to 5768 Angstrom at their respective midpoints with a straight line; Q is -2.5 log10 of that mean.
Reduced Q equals -0.04 mag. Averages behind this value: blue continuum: 101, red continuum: 154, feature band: 121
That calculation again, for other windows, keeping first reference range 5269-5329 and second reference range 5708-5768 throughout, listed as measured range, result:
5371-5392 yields -0.061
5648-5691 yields 0.005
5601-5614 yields -0.134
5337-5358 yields 0.327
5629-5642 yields 0.147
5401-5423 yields 0.089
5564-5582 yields -0.072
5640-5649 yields 0.069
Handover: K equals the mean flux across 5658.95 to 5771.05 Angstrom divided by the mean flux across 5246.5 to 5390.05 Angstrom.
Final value 1.54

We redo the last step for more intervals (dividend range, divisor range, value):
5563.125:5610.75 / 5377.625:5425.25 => 1.30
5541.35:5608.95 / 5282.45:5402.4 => 1.41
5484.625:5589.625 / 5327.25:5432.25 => 1.32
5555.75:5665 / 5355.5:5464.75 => 1.29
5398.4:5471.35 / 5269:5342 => 1.13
